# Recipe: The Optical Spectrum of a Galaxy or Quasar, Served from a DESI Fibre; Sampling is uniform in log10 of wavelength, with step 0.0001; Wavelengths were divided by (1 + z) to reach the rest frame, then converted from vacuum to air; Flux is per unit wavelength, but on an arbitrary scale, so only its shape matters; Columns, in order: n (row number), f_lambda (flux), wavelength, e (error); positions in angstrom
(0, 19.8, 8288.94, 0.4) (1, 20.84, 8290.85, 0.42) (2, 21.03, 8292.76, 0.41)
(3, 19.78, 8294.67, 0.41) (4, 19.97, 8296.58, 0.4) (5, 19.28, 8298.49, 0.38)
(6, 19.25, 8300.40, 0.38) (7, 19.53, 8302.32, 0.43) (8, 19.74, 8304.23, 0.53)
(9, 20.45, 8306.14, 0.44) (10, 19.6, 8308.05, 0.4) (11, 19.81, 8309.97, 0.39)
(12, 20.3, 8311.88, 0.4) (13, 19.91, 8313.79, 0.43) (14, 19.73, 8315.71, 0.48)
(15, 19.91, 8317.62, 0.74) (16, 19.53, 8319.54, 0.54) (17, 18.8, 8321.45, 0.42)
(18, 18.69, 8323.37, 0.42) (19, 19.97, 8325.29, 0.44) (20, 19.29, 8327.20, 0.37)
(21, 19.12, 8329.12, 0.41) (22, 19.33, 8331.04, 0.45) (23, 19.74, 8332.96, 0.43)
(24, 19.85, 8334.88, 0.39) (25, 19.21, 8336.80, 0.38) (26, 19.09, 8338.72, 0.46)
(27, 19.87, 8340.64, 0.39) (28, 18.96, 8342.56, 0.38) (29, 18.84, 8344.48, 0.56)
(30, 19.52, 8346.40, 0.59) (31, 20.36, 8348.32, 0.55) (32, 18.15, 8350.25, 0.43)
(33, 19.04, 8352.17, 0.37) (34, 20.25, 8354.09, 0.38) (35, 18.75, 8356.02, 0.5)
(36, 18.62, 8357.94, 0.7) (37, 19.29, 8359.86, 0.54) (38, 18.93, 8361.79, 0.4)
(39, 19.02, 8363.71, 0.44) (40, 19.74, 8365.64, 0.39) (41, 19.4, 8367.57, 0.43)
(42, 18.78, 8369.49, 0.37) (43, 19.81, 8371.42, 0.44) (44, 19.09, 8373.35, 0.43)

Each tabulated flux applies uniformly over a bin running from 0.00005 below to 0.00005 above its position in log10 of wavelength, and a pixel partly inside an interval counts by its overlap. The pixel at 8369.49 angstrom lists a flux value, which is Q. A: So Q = 18.78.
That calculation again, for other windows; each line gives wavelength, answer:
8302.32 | 19.53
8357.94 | 18.62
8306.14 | 20.45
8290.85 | 20.84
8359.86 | 19.29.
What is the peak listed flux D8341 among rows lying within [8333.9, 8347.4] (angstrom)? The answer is 19.87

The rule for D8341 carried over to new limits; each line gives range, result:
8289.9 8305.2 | 21.03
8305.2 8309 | 20.45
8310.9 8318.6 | 20.3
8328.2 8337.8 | 19.85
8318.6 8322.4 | 19.53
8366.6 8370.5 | 19.4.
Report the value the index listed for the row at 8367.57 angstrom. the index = 19.4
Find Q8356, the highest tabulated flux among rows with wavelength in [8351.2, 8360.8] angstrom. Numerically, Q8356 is 20.25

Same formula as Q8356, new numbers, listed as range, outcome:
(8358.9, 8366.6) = 19.74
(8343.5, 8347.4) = 19.52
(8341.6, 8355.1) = 20.36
